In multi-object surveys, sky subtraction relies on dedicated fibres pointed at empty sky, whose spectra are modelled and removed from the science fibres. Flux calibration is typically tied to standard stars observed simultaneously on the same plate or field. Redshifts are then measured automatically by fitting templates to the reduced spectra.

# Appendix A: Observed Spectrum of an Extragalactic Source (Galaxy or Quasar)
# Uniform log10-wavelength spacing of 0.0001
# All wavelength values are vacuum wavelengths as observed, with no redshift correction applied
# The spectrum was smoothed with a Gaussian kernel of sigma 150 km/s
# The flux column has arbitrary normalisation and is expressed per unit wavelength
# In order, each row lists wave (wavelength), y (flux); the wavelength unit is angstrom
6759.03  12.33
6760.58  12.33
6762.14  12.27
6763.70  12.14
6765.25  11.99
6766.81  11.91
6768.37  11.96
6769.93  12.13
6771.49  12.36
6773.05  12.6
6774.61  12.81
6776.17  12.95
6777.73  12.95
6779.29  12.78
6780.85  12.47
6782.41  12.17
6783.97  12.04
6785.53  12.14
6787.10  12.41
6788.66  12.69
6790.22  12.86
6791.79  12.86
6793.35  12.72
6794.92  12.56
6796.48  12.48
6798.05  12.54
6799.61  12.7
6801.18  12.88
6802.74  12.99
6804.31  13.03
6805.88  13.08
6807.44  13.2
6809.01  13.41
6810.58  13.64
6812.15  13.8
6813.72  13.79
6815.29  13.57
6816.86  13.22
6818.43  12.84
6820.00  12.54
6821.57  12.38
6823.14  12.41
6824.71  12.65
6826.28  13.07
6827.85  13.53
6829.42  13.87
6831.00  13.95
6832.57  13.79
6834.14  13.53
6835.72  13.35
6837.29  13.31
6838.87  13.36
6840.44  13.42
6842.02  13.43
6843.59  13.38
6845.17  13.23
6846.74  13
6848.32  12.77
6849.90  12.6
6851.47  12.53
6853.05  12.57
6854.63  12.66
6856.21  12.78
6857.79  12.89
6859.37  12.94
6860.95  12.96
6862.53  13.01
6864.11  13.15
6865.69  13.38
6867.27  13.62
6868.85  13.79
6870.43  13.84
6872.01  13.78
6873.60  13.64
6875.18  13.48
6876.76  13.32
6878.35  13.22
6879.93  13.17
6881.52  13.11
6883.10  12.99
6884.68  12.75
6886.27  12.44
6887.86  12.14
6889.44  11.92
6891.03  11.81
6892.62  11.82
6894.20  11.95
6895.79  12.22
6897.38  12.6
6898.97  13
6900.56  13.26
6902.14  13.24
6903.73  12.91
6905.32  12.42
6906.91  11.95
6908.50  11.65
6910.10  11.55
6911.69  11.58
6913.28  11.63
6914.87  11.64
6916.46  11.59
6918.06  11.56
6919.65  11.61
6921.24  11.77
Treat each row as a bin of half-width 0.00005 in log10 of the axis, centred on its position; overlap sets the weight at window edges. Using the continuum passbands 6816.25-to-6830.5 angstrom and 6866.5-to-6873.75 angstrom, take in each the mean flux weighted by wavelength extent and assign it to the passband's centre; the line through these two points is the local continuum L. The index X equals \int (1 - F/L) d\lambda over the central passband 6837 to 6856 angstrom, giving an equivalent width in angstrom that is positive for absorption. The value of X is 0.48 angstrom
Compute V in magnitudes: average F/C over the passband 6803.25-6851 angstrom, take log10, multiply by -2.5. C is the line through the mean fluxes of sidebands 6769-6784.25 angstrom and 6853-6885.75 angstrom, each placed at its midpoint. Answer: -0.03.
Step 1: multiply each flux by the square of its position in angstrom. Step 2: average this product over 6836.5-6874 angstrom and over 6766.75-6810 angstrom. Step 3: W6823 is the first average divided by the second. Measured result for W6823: 1.06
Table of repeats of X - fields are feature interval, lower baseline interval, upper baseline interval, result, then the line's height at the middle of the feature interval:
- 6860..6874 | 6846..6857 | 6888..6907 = -0.9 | 12.6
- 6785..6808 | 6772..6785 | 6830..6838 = 0.3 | 12.9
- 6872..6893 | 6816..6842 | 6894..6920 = -0.5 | 12.5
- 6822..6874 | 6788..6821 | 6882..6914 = -2.2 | 12.7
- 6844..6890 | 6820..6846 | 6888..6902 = -0.9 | 12.8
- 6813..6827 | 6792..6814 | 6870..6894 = 0.1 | 13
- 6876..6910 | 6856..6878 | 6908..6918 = -0.5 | 12.4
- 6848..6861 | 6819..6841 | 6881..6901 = 0.2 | 12.9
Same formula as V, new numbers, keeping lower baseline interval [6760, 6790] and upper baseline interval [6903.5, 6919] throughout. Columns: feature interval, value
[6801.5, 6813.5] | -0.09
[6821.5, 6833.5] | -0.09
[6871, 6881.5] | -0.12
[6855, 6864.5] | -0.08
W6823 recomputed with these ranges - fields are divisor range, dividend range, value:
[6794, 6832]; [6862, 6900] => 1.01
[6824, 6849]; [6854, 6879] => 1.00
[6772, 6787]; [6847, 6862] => 1.04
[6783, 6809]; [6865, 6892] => 1.05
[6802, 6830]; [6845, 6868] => 0.99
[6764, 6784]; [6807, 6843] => 1.09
